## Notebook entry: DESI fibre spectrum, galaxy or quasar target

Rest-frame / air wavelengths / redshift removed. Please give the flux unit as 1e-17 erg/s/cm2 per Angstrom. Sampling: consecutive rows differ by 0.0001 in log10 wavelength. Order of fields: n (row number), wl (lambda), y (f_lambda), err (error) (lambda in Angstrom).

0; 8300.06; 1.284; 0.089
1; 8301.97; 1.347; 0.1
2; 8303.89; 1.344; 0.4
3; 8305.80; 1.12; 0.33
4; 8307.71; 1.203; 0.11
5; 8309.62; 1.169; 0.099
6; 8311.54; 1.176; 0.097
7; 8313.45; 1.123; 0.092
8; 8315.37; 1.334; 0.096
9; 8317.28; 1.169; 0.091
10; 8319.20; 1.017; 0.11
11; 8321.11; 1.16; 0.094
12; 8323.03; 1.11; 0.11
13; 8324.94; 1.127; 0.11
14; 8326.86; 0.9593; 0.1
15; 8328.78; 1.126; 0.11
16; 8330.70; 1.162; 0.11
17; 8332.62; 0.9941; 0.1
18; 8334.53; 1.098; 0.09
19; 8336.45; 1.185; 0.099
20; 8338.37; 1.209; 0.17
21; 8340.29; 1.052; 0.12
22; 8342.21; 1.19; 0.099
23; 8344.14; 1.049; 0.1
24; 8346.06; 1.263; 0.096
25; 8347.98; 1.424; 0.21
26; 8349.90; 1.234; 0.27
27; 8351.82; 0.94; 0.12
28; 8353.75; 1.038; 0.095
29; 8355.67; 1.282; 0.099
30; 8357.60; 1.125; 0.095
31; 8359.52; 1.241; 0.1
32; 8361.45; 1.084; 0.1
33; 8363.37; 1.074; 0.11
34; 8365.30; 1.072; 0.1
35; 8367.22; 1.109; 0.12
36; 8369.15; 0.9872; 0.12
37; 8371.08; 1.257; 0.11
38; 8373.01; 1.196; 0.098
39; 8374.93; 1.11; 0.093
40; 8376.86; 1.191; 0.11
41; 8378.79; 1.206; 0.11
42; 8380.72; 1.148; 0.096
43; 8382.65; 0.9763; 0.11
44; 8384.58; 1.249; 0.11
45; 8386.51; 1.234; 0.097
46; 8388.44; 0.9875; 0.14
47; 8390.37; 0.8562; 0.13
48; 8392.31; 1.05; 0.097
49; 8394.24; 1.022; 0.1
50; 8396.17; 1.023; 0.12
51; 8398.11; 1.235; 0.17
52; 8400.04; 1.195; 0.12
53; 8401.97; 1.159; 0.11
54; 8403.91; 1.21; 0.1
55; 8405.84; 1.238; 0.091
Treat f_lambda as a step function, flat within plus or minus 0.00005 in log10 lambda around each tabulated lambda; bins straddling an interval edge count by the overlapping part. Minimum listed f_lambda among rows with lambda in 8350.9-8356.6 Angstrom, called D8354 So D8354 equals 0.94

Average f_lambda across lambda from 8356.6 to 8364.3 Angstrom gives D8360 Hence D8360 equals 1.13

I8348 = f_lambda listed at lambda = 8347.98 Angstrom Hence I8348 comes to 1.424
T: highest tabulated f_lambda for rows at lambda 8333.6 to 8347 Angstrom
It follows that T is 1.263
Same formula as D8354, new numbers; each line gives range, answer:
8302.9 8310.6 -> 1.12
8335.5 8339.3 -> 1.185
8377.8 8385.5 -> 0.9763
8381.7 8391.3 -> 0.8562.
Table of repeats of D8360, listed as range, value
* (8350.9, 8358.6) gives 1.1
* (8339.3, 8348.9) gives 1.19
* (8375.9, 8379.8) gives 1.2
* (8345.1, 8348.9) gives 1.34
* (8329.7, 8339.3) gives 1.13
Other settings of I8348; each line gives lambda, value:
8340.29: 1.052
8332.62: 0.9941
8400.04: 1.195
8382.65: 0.9763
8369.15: 0.9872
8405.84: 1.238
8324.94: 1.127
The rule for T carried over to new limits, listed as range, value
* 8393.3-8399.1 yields 1.235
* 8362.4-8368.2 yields 1.109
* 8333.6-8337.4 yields 1.185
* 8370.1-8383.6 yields 1.257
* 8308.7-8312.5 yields 1.176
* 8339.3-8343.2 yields 1.19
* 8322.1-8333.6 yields 1.162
